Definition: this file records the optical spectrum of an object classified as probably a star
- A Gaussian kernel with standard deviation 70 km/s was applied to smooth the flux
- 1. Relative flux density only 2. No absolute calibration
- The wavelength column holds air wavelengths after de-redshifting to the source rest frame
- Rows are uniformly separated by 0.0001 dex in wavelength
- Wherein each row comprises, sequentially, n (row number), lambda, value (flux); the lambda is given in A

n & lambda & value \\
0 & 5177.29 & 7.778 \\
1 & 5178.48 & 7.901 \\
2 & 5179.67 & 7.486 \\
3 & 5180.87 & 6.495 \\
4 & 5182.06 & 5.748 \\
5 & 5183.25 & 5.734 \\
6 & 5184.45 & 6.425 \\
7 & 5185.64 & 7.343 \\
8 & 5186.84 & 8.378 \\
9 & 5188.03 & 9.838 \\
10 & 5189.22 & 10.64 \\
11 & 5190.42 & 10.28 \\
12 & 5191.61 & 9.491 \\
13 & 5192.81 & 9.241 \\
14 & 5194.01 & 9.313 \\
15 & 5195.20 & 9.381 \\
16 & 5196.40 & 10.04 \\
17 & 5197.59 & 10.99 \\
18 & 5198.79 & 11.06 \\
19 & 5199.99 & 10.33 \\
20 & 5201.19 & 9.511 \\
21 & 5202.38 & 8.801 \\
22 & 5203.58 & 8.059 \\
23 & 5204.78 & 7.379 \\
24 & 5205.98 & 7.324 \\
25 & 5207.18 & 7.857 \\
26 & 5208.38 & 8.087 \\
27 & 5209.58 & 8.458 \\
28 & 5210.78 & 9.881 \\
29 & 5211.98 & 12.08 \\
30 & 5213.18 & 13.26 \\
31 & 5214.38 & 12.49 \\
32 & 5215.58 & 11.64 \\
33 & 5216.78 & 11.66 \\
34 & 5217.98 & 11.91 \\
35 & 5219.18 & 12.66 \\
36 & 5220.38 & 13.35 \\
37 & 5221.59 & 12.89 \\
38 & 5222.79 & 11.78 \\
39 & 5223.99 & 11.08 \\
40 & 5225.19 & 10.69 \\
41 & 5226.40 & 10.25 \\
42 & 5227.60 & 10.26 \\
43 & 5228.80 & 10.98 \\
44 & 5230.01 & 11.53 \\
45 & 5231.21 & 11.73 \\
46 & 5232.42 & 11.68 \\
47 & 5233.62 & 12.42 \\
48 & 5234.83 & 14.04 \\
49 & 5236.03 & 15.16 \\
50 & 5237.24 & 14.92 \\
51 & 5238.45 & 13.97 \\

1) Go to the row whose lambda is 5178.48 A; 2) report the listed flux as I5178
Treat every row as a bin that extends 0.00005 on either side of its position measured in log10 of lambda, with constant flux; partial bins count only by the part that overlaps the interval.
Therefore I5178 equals 7.901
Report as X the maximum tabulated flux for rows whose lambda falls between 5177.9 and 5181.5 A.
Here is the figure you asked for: 7.901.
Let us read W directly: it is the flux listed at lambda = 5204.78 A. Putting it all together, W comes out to 7.379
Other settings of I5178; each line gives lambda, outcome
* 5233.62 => 12.42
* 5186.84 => 8.378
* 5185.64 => 7.343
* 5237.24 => 14.92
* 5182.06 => 5.748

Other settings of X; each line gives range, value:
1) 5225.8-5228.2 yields 10.26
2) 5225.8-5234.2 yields 12.42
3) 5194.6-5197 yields 10.04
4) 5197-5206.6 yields 11.06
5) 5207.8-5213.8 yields 13.26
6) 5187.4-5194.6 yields 10.64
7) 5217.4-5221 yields 13.35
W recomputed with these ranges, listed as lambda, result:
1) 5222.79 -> 11.78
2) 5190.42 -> 10.28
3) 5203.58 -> 8.059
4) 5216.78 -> 11.66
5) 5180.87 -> 6.495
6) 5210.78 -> 9.881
